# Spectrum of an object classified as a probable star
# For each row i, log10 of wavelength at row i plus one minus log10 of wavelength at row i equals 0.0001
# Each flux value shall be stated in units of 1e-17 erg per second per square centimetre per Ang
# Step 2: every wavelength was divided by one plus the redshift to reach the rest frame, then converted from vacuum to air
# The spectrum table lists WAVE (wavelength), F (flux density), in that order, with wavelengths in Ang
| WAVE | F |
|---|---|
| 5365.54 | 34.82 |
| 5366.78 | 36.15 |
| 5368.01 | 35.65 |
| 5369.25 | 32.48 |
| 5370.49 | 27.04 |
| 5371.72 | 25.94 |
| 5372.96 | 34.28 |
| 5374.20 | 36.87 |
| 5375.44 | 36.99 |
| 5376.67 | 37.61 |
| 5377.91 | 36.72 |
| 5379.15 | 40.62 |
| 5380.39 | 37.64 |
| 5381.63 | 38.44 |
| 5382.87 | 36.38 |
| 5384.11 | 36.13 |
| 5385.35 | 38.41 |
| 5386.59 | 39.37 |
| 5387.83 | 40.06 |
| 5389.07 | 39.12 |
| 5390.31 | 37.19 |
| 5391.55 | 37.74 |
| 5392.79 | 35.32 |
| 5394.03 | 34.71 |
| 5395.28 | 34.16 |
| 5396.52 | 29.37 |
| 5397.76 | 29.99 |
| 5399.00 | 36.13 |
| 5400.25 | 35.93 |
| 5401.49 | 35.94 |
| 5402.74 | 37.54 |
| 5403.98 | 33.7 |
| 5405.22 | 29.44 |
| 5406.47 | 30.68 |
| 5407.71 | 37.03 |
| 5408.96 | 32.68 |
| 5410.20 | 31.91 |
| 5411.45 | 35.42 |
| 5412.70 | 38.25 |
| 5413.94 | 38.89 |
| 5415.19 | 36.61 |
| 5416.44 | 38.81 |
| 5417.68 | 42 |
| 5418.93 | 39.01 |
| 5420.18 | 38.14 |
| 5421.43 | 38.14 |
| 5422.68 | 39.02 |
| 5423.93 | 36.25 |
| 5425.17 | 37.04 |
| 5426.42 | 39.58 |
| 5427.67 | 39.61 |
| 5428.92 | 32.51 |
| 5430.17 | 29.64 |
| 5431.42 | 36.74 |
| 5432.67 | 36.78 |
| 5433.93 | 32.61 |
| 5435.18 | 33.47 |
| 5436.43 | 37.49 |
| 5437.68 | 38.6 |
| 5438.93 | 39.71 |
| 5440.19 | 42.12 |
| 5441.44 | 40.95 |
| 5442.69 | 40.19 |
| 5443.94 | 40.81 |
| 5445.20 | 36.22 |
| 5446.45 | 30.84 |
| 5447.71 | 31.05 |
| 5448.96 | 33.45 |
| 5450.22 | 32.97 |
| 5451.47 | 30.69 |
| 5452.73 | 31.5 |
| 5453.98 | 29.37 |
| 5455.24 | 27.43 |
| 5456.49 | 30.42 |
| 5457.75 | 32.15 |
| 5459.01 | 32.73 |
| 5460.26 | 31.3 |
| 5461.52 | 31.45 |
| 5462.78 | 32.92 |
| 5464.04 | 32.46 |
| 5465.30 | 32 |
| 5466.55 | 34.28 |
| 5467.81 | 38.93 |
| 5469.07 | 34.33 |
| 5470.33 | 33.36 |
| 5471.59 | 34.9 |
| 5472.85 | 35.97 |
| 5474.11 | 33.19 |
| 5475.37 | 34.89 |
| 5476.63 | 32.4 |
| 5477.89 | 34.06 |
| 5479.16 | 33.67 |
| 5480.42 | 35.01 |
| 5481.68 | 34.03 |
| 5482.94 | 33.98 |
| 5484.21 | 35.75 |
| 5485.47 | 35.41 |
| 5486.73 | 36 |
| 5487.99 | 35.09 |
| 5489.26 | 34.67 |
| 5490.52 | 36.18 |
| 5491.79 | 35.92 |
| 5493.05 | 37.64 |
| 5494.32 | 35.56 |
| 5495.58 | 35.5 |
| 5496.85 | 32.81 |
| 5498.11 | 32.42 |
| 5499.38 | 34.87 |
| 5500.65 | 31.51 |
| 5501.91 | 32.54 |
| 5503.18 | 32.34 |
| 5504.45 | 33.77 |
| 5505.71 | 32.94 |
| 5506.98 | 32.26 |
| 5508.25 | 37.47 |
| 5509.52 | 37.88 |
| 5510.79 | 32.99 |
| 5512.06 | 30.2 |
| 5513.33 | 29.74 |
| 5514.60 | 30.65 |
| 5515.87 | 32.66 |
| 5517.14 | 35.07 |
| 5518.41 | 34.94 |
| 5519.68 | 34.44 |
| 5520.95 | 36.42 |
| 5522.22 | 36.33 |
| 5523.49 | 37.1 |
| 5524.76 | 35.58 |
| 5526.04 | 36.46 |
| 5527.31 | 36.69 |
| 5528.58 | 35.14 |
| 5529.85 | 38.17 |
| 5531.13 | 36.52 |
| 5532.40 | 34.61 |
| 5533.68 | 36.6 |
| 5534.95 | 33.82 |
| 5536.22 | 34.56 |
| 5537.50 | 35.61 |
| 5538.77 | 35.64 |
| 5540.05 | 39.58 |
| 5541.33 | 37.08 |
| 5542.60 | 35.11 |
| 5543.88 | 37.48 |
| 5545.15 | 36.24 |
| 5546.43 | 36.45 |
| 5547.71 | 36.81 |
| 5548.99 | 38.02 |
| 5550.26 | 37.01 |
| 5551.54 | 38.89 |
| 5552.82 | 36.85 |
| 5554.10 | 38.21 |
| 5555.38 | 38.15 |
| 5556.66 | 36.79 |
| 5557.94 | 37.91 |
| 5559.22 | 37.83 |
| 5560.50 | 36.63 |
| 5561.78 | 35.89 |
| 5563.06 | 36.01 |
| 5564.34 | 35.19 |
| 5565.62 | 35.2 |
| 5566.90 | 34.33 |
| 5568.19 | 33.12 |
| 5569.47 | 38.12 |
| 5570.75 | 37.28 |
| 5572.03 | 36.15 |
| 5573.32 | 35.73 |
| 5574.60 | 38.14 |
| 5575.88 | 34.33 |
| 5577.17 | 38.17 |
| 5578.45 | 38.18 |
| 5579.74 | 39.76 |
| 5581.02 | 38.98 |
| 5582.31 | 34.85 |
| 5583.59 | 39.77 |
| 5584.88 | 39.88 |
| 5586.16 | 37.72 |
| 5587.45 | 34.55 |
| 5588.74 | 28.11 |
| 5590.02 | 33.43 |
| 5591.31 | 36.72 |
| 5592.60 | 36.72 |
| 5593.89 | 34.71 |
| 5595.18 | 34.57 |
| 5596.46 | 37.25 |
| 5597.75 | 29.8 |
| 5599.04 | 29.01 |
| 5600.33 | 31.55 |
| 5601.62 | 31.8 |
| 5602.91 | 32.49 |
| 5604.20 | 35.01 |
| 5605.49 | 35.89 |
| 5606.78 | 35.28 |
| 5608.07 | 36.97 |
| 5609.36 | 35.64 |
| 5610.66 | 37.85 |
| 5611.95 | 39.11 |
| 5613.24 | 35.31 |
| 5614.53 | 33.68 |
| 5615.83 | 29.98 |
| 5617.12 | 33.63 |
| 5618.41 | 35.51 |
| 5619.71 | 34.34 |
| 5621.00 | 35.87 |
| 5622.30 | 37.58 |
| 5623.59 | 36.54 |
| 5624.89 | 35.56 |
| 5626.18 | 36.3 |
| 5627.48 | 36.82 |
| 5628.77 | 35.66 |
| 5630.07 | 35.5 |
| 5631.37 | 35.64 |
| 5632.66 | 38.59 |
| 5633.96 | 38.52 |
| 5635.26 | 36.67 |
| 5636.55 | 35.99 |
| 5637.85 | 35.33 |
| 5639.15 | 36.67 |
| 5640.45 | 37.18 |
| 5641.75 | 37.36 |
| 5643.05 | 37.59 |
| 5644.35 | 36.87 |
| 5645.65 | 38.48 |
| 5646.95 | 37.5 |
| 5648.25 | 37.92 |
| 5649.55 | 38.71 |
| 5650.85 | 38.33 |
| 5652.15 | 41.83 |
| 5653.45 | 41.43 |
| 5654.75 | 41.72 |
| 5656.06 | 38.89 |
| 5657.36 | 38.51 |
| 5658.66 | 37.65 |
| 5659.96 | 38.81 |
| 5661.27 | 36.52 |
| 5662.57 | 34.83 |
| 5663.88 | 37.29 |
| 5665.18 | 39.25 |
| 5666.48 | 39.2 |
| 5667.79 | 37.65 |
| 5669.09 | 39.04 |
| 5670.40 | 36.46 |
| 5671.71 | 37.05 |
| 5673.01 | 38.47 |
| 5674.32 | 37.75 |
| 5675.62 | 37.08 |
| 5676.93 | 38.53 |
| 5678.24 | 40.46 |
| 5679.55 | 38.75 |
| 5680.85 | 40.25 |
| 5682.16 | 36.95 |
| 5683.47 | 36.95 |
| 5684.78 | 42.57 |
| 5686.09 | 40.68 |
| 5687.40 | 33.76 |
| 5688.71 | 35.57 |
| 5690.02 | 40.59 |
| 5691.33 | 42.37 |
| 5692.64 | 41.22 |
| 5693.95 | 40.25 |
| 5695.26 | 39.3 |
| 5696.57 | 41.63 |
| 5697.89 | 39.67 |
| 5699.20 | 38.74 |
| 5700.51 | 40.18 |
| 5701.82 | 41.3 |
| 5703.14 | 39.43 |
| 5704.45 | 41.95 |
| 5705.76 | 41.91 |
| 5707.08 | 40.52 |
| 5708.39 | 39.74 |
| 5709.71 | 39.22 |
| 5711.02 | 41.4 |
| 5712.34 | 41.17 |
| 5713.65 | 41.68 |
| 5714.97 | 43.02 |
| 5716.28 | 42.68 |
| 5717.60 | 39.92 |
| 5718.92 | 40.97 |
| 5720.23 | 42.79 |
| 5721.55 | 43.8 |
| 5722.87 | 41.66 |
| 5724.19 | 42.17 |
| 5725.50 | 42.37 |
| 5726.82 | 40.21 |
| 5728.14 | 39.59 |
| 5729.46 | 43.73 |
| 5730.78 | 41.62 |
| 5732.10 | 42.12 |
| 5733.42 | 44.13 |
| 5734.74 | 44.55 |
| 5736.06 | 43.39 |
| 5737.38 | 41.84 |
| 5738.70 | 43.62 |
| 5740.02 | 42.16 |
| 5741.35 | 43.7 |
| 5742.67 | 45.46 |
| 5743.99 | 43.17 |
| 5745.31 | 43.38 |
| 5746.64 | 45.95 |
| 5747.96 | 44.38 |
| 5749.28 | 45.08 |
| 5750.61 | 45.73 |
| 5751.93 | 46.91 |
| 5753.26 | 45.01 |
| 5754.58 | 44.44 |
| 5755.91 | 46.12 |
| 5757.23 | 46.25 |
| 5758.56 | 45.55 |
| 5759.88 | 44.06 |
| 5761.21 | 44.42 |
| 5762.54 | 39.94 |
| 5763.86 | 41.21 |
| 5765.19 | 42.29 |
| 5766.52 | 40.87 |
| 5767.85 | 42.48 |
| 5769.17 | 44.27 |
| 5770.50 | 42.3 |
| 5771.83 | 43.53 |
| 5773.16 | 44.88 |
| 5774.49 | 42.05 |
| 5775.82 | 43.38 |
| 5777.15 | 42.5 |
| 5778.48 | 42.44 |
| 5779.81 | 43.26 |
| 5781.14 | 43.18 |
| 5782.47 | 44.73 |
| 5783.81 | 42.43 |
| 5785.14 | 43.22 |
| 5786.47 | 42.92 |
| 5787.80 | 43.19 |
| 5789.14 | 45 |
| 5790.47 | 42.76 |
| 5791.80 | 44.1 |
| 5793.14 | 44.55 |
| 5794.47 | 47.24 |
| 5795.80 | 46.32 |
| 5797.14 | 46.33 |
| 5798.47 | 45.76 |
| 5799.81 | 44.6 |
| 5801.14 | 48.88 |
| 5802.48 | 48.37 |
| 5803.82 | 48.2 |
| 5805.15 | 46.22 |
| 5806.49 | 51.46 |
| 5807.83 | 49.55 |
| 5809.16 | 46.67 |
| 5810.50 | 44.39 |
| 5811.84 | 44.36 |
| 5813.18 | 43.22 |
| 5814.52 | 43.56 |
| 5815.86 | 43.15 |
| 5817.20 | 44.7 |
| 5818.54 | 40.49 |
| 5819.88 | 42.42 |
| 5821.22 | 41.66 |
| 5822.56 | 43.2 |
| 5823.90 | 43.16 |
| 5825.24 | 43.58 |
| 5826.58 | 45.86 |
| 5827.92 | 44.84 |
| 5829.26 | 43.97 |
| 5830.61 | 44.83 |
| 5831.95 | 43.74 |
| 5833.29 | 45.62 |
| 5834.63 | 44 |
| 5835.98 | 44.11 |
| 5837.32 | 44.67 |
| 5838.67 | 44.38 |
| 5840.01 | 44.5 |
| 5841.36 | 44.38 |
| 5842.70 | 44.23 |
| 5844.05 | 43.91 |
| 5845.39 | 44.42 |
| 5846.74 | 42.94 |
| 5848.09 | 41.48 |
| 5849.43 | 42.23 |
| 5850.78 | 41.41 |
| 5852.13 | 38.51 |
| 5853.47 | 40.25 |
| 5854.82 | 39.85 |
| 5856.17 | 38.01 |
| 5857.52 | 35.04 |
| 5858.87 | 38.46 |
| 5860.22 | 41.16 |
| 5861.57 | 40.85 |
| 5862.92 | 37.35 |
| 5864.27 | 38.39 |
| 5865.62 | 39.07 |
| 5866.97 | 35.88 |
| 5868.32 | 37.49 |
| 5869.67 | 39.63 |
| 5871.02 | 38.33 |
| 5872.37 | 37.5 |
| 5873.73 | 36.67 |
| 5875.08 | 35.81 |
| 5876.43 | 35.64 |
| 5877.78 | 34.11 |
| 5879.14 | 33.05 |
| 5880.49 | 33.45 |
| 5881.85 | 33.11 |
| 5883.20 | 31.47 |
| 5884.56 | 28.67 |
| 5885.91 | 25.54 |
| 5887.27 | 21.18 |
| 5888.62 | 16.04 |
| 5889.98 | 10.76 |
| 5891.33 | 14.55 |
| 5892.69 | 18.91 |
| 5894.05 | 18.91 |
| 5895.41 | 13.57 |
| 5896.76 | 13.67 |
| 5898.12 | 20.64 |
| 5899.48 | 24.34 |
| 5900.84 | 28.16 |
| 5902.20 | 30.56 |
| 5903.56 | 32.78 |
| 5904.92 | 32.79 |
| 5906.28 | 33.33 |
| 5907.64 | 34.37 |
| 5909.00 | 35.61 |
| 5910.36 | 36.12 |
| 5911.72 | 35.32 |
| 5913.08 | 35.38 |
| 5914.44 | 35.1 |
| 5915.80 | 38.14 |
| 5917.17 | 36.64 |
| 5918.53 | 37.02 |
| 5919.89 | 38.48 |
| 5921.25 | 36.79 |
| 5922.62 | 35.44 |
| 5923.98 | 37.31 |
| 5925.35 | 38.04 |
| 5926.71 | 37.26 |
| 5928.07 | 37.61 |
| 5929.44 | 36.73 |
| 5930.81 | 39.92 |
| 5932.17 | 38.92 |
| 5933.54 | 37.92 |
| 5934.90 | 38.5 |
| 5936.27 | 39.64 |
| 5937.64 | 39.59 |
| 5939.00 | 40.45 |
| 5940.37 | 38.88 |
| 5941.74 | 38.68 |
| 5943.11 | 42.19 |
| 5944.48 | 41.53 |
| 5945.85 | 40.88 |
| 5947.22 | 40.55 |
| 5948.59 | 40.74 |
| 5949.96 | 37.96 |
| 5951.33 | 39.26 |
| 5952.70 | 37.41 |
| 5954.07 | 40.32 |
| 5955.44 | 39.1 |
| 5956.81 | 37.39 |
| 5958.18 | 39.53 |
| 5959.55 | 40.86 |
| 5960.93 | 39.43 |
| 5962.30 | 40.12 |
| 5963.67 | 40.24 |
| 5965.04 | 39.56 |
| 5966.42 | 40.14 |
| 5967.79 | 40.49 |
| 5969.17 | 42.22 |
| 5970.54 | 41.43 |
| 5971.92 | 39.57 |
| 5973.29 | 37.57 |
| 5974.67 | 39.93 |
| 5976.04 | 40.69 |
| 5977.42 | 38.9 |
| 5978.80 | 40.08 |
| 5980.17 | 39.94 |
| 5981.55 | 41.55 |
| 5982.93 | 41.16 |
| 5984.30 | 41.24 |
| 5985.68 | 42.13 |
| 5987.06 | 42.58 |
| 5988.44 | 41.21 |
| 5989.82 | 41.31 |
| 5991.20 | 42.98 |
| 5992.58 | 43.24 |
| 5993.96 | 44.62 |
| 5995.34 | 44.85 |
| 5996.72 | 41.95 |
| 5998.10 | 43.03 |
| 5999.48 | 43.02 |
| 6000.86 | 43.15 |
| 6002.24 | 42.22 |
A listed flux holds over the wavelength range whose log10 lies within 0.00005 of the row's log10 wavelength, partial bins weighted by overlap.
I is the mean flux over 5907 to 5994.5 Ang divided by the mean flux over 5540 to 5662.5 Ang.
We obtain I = 1.1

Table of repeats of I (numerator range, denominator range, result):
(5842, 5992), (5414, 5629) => 1.03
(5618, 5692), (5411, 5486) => 1.07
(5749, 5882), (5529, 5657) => 1.17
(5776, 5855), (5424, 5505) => 1.28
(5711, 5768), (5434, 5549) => 1.24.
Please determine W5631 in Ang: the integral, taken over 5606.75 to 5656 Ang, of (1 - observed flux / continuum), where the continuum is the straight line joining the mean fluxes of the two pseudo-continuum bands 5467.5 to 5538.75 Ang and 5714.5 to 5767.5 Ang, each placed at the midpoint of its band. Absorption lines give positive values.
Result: 3.0 Ang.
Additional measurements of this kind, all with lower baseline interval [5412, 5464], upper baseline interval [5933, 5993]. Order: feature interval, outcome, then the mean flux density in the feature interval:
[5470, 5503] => 1.3 Ang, 34.5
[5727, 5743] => -2.0 Ang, 42.8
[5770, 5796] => -3.4 Ang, 43.7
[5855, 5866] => 0.2 Ang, 38.6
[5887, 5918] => 9.9 Ang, 27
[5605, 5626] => 0.9 Ang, 35.6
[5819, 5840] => -2.7 Ang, 44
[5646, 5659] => -0.6 Ang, 39.3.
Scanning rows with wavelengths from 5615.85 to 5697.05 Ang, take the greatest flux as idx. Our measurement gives 42.57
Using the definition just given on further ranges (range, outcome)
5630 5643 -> 38.59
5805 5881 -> 51.46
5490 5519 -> 37.88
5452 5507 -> 38.93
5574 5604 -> 39.88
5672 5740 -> 44.55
